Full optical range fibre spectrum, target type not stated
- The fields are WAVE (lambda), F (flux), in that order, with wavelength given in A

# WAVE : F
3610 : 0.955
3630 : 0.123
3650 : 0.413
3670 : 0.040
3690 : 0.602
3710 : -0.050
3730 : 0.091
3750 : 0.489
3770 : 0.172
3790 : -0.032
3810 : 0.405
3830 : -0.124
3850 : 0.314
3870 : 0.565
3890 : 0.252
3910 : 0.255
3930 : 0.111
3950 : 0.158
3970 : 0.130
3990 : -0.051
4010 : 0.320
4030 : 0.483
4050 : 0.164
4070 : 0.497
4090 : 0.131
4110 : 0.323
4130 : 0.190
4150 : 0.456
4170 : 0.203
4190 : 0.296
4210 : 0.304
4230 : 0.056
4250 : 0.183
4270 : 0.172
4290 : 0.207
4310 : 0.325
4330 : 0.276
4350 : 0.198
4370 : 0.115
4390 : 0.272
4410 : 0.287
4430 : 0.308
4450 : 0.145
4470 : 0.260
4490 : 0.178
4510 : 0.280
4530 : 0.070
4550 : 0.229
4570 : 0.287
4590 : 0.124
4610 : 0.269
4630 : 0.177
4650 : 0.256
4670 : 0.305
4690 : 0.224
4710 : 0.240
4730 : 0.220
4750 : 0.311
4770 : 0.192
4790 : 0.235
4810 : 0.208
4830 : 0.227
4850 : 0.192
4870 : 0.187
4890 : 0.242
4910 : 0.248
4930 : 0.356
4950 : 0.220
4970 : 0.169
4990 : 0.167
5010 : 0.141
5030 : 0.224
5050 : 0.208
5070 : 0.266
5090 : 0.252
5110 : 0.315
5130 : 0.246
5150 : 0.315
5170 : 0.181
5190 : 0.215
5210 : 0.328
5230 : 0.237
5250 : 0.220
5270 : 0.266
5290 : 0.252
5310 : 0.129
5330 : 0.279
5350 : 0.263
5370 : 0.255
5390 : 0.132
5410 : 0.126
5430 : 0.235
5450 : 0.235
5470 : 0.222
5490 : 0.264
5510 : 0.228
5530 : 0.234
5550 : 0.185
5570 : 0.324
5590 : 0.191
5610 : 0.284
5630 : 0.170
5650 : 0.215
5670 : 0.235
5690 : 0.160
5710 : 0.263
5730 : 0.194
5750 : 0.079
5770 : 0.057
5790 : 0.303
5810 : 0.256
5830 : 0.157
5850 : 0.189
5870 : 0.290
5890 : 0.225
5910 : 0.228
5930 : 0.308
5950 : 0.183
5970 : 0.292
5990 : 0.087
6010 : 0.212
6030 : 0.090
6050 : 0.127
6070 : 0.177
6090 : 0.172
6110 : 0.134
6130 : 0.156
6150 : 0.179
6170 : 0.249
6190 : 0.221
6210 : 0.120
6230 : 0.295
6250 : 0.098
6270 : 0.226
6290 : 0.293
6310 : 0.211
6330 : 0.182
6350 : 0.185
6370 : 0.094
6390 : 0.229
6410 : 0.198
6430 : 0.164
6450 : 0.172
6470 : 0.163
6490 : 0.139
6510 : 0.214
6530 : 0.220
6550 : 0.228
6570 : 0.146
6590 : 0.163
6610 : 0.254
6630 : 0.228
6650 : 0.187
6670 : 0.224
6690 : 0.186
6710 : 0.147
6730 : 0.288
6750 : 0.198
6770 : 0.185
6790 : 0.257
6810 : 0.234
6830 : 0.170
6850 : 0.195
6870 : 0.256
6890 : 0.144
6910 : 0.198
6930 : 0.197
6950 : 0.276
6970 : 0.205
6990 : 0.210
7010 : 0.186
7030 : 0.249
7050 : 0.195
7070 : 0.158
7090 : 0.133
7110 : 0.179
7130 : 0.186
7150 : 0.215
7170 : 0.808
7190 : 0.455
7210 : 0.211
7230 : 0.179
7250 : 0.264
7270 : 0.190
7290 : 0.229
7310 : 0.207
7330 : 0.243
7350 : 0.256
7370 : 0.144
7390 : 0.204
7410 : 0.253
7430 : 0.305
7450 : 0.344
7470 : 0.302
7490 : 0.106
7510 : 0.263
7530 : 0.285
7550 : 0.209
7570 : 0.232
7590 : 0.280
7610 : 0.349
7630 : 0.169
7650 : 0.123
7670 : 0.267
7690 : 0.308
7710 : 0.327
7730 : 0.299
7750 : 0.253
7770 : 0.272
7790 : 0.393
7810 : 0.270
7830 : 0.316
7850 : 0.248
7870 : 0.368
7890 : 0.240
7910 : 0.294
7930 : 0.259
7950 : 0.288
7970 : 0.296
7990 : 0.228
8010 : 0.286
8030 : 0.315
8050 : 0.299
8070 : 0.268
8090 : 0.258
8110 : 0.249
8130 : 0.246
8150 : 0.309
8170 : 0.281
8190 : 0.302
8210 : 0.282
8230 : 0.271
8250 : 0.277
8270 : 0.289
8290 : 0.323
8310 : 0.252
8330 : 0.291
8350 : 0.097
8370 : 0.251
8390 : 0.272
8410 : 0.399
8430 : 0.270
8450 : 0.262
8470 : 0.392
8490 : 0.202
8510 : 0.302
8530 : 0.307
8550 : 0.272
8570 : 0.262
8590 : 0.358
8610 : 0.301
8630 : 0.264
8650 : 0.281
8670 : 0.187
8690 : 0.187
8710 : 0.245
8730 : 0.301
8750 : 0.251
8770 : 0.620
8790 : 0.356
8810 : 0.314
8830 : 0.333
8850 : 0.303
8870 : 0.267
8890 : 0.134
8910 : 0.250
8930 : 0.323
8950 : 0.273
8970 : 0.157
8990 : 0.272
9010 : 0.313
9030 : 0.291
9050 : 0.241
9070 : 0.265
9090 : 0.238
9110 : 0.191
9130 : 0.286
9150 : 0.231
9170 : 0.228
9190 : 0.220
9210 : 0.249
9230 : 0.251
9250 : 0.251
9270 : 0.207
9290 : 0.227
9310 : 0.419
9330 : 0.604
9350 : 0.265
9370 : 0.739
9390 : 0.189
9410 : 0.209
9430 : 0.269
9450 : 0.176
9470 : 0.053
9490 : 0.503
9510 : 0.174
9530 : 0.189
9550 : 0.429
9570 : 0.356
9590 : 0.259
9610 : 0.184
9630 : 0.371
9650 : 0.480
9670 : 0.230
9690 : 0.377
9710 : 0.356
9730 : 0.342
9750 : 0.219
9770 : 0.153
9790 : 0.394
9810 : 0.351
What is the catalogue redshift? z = 0.925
